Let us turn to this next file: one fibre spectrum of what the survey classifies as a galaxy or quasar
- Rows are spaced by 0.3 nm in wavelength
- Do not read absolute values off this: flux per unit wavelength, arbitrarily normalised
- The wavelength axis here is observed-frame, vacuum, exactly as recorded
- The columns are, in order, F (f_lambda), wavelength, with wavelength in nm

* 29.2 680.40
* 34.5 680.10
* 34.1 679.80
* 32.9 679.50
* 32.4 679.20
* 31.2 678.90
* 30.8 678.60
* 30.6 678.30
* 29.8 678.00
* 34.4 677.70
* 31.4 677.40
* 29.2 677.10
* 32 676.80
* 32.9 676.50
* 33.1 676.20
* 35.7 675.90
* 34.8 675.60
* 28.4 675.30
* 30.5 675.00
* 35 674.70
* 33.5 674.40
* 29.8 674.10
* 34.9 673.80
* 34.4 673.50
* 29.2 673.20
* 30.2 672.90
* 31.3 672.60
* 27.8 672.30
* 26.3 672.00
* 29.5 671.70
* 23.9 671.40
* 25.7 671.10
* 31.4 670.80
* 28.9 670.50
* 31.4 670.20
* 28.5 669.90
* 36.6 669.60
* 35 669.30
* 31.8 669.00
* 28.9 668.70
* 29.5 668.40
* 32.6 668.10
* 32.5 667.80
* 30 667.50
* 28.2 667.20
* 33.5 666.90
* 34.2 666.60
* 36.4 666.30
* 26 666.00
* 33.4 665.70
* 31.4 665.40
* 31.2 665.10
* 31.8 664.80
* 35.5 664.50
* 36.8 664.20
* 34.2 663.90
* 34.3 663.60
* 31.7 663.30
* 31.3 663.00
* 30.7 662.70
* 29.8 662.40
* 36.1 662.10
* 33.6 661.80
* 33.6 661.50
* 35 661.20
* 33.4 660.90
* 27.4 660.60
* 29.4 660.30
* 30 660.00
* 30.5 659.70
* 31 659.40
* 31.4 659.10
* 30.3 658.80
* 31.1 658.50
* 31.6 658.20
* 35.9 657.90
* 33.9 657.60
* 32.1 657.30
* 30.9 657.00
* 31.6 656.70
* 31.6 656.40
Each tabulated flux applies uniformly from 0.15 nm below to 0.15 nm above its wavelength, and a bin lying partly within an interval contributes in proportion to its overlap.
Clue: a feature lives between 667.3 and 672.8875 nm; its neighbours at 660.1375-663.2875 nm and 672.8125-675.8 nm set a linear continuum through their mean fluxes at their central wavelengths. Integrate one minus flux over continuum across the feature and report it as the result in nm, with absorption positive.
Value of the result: 0.35 nm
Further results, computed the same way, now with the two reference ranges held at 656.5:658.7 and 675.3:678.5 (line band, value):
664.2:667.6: 0.01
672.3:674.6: 0.04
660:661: 0.08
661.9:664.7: -0.09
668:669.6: 0.01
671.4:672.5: 0.16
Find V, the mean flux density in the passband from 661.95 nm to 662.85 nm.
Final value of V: 32.2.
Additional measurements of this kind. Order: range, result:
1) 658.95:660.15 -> 30.7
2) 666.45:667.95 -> 31.7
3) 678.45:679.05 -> 31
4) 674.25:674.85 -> 34.2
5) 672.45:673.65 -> 31.3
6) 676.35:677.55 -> 31.4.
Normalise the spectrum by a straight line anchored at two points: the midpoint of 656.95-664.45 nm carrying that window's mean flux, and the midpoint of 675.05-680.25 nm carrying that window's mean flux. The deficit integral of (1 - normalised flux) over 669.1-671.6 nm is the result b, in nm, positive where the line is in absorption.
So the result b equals 0.160 nm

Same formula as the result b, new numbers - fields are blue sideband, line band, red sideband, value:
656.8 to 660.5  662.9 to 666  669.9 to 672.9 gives -0.278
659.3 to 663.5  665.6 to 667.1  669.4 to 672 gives -0.100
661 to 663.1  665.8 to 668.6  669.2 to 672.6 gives -0.042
